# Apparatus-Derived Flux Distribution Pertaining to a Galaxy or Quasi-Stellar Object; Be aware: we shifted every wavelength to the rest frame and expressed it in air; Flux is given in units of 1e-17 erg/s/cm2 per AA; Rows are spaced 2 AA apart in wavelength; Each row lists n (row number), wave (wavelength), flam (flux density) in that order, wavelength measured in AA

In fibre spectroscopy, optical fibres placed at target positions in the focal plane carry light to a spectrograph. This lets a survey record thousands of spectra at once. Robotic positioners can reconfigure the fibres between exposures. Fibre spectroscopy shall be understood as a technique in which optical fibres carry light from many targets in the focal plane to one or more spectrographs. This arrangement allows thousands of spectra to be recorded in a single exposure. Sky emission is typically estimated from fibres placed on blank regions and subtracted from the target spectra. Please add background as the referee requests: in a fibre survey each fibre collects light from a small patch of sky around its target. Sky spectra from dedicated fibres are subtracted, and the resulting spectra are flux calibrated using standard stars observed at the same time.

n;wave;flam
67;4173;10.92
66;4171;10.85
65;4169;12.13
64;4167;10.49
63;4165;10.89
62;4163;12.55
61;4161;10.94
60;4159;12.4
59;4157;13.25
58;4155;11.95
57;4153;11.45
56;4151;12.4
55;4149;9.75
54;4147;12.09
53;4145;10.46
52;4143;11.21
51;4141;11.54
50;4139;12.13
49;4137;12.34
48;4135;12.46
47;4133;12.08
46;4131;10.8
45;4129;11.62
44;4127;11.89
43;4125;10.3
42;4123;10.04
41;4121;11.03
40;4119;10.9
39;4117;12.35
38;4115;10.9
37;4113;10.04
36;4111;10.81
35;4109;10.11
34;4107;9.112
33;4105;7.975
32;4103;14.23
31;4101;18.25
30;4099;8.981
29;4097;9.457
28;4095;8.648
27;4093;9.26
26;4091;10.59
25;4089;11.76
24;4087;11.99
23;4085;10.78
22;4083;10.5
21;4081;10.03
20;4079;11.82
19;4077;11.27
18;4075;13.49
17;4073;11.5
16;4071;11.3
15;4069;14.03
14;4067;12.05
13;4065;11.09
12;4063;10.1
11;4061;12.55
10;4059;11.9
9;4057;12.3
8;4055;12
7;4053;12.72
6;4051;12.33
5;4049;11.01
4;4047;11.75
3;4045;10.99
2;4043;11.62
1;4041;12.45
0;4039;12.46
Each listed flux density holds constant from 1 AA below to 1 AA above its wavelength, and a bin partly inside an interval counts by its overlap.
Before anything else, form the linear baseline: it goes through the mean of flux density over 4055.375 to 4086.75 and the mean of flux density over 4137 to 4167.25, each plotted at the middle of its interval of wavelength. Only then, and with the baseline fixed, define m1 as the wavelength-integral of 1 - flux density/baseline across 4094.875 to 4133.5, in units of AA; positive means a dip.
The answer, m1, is 2.1 AA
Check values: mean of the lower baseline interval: 11.7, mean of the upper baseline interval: 11.6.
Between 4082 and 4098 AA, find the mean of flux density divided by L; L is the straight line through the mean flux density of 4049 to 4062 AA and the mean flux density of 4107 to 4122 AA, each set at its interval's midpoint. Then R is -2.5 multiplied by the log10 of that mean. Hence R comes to 0.10 mag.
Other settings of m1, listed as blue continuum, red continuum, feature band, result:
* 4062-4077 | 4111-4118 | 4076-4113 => 1.89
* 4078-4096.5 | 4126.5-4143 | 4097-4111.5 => -0.31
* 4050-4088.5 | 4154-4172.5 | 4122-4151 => 0.85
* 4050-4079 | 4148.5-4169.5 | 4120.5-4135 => 0.74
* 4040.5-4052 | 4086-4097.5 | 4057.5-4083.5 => -1.79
